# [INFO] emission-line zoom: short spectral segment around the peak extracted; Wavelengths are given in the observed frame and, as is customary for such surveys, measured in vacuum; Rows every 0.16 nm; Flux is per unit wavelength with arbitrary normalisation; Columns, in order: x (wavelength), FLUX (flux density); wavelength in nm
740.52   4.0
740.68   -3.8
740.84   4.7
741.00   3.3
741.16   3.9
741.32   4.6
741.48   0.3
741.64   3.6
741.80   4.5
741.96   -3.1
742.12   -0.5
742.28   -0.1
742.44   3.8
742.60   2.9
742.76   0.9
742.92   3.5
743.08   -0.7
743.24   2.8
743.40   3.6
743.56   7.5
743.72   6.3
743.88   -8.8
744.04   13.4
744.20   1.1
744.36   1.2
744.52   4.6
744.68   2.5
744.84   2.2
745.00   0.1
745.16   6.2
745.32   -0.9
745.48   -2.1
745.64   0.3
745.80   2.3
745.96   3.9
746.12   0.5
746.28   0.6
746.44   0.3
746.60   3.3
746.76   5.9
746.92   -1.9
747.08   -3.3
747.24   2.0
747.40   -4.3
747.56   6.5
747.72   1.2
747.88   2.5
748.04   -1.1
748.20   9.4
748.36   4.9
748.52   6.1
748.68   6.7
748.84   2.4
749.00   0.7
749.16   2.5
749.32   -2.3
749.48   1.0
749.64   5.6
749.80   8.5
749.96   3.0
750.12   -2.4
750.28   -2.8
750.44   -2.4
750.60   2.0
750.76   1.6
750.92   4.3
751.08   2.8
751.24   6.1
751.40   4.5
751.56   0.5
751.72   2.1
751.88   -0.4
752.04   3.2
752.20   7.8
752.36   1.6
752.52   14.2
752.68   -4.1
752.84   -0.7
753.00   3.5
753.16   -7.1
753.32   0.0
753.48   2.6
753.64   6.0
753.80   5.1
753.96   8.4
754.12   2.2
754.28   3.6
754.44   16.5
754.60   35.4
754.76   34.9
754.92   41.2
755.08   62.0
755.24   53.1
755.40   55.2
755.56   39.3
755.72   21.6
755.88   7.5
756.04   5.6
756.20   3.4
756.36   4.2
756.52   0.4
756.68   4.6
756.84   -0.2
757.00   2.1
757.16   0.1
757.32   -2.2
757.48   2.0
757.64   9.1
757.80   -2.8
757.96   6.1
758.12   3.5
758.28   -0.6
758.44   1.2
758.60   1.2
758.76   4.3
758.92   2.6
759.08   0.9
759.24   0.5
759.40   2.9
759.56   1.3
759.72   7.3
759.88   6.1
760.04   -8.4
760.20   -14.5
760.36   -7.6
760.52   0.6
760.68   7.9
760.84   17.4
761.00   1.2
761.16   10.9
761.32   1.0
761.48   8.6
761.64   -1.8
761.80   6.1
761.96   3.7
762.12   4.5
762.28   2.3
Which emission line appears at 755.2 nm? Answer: [O II] 3727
